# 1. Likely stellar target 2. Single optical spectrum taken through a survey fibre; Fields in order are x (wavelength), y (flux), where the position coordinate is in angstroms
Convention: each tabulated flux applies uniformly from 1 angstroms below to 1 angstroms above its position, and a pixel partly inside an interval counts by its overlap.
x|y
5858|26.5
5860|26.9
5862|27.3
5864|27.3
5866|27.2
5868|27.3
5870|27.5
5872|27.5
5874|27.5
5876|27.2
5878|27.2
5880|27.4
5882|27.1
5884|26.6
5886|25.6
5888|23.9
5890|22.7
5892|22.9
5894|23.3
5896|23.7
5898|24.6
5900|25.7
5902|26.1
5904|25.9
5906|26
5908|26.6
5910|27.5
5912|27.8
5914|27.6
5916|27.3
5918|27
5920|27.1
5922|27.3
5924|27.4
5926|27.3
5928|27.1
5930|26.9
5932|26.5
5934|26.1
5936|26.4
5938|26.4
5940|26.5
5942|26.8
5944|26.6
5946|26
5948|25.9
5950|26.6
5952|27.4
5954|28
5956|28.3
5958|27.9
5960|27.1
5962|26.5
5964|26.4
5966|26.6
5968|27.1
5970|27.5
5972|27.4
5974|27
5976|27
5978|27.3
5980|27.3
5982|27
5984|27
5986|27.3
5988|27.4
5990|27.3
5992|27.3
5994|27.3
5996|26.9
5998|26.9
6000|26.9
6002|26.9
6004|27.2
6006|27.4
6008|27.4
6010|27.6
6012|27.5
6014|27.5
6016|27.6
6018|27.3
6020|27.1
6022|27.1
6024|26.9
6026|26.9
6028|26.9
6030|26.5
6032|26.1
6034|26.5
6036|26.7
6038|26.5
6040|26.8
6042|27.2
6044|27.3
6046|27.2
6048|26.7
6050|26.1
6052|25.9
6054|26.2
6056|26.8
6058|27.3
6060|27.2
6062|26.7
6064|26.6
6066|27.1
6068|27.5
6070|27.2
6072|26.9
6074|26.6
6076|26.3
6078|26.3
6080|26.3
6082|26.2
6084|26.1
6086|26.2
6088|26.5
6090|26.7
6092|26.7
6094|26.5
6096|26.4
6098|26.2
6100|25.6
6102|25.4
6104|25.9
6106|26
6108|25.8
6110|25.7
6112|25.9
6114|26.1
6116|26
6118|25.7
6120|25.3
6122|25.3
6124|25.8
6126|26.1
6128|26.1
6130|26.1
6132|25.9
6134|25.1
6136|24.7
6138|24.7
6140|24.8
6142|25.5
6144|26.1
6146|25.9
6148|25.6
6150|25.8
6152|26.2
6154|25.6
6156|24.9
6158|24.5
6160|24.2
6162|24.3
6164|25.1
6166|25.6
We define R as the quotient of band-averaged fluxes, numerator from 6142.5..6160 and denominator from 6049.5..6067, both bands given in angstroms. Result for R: 1.0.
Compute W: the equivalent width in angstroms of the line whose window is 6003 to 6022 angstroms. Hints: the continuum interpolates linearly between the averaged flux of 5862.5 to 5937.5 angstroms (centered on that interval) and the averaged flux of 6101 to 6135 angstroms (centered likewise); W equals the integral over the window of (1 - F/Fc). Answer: -1.0 angstroms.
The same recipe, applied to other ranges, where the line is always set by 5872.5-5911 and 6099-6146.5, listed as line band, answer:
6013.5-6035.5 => -1.09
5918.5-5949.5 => -1.23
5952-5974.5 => -1.40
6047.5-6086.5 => -1.46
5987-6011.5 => -1.48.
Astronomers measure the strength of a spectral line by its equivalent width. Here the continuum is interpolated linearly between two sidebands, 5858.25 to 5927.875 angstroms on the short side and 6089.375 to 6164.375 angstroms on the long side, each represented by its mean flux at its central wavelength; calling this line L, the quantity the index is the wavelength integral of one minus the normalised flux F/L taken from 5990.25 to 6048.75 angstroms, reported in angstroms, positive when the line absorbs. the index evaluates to -2.4 angstroms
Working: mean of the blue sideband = 26.4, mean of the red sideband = 25.6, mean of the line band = 27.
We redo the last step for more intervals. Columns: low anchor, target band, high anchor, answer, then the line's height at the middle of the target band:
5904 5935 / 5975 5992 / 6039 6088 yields -0.22 angstroms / 26.9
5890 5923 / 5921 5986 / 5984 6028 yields -1.05 angstroms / 26.5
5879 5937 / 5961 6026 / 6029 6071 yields -1.57 angstroms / 26.5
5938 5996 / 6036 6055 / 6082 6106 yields -0.10 angstroms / 26.5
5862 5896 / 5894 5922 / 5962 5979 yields 0.10 angstroms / 26.4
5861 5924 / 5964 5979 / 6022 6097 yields -0.33 angstroms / 26.5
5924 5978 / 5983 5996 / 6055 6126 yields -0.24 angstroms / 26.7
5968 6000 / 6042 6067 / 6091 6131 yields -0.27 angstroms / 26.5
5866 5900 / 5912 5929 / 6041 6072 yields -0.83 angstroms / 26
